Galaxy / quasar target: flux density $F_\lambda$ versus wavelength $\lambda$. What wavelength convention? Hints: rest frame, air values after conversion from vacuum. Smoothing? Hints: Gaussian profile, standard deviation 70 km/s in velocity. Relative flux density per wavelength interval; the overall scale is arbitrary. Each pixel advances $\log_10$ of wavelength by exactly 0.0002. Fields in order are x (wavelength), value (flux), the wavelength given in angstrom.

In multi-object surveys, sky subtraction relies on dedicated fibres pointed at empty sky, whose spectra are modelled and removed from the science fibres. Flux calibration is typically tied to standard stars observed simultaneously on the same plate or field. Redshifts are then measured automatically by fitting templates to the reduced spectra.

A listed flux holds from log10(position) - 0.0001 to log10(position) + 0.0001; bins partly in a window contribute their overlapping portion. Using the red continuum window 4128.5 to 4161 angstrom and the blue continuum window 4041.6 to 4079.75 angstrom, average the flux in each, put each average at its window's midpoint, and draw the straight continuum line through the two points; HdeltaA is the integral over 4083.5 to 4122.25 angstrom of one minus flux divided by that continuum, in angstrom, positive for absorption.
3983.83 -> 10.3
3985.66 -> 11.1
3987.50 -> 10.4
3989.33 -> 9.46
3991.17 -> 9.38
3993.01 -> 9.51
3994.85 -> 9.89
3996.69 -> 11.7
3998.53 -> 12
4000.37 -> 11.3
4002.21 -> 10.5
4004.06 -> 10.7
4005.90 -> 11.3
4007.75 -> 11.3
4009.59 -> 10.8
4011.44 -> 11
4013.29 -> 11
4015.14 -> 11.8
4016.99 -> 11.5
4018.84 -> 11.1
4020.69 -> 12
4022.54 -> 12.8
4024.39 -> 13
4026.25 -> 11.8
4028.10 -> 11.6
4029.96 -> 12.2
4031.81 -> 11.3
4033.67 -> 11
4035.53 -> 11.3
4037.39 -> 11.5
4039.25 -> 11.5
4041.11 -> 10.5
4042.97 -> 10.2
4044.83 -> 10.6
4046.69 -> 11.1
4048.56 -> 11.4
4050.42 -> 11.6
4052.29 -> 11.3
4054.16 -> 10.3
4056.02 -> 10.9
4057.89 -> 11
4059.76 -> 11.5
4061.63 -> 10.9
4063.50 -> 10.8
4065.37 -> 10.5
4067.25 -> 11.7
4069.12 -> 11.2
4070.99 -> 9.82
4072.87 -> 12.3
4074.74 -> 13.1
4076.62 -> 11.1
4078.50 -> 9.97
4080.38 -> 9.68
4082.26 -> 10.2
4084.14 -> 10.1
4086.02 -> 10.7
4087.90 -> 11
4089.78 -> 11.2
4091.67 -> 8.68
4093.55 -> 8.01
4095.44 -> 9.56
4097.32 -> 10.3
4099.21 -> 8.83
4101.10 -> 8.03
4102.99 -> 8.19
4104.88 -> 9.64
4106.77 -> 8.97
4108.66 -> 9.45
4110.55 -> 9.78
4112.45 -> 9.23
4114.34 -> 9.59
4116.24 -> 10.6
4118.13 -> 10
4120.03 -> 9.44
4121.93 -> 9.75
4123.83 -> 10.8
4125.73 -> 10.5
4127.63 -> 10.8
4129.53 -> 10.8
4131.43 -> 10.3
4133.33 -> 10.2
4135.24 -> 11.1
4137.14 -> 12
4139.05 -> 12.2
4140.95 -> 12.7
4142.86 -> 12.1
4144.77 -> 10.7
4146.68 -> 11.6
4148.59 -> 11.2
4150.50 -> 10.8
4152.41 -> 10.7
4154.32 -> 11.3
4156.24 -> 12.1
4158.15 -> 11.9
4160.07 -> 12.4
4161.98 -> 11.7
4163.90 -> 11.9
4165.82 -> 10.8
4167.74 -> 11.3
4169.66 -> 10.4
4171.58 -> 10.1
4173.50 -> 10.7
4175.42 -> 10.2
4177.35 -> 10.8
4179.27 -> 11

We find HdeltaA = 5.7 angstrom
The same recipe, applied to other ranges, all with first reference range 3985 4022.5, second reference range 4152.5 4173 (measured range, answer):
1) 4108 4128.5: 2.2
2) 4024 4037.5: -0.8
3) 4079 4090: 0.7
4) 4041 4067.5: 0.3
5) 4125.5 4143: 0.0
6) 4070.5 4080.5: 0.0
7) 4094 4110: 3.0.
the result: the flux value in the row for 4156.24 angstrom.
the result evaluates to 12.1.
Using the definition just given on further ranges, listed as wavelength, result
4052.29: 11.3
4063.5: 10.8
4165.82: 10.8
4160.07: 12.4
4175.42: 10.2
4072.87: 12.3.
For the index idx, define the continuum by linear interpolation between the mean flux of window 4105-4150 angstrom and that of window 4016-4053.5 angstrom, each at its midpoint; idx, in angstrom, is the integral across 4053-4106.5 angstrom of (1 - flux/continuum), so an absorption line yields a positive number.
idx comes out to 3.5 angstrom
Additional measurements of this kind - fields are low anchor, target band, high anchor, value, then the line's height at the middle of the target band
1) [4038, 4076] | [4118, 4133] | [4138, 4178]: 1.3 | 11.3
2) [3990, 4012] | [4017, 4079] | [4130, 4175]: -2.2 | 10.9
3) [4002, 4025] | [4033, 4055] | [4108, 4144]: 0.4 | 11.2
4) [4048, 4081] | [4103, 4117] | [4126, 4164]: 2.2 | 11.3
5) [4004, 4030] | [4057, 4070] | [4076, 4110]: -0.9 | 10.4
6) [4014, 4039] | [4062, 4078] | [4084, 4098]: -1.1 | 10.5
